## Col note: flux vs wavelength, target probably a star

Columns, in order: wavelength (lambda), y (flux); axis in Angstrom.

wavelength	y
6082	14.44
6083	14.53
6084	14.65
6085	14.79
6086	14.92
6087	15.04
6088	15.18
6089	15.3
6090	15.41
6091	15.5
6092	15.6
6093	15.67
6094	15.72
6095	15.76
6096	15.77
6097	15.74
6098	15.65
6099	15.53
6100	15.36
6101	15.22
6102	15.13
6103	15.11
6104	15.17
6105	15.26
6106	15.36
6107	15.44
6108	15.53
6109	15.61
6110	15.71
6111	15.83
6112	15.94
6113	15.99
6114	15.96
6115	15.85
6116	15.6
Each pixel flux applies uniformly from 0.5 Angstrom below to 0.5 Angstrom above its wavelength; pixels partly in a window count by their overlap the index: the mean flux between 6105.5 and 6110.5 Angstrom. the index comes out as 15.5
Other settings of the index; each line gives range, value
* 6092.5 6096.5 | 15.7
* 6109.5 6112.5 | 15.8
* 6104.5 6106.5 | 15.3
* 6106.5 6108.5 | 15.5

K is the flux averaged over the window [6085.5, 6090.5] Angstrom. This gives 15.2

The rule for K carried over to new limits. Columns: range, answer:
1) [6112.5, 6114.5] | 16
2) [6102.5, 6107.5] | 15.3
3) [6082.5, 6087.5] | 14.8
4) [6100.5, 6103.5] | 15.2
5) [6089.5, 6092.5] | 15.5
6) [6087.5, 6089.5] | 15.2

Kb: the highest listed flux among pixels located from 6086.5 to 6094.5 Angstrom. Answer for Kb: 15.72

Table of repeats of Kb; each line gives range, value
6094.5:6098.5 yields 15.77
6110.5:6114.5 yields 15.99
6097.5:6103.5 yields 15.65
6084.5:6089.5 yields 15.3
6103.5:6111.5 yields 15.83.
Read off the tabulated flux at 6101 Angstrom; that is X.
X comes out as 15.22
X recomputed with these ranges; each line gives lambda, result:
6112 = 15.94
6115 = 15.85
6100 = 15.36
